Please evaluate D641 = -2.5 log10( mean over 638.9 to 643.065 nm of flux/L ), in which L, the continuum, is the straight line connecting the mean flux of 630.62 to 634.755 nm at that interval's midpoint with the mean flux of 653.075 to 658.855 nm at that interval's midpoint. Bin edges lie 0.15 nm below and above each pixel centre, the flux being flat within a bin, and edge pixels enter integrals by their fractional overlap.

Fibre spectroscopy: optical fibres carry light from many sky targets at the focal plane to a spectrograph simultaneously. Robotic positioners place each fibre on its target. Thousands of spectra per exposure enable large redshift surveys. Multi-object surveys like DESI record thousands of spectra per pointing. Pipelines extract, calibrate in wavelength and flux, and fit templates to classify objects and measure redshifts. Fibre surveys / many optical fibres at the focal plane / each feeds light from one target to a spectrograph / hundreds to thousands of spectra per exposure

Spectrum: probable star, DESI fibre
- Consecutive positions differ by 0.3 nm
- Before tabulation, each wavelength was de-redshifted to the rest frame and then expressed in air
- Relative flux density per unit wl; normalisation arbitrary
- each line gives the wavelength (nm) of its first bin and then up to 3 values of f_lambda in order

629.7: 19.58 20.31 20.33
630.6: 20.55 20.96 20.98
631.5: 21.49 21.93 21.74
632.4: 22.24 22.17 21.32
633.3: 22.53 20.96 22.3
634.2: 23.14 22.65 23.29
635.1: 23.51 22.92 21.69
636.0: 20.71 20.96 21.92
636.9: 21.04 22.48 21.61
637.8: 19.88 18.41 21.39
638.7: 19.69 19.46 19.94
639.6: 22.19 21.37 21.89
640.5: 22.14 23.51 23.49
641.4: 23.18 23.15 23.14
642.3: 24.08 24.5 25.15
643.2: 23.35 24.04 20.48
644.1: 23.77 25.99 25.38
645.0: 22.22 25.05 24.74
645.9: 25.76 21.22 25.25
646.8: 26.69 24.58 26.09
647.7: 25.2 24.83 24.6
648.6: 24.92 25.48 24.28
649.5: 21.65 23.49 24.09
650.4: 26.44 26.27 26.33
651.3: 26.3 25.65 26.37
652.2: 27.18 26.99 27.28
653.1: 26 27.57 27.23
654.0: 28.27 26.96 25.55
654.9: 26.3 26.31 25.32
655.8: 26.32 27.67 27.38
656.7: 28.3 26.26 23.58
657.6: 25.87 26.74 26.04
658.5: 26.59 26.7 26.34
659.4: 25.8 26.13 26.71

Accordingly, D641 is 0.04 mag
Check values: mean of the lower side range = 21.9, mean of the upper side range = 26.6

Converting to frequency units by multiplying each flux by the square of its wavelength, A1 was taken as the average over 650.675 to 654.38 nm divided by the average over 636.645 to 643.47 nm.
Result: 1.3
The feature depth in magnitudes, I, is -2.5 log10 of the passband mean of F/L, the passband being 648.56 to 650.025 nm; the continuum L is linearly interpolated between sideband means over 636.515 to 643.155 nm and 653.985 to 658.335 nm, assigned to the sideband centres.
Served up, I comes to 0.03 mag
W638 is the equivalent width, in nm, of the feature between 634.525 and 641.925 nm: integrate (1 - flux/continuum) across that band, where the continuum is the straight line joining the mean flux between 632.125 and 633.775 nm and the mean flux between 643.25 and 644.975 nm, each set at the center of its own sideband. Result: 0.34 nm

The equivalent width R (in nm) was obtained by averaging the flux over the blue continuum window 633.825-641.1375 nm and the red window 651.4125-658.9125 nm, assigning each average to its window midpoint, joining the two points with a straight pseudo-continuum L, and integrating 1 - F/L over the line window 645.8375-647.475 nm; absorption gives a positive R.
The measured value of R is -0.043 nm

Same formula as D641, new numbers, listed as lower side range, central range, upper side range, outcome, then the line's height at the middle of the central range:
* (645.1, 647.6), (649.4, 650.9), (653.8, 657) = 0.05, 25.7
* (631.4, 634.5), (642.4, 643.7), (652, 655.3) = 0.01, 24.4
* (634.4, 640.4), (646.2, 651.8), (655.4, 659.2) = -0.03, 24.3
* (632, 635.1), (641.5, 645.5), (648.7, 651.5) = 0.00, 23.9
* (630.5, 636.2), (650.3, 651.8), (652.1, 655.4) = 0.00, 26.2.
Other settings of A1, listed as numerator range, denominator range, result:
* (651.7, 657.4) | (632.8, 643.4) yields 1.27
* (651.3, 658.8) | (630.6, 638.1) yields 1.30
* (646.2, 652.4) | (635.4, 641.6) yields 1.22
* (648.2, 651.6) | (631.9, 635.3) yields 1.17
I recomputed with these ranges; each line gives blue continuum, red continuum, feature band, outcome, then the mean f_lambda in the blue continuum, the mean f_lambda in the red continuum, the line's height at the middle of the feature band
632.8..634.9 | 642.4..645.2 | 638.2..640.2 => 0.12 mag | 22.3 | 23.9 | 23.2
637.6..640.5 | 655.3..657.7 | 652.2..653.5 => -0.08 mag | 20.6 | 26.3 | 25.1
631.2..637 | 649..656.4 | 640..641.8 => 0.03 mag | 22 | 26.1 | 23.5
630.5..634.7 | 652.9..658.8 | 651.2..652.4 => -0.03 mag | 21.8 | 26.6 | 25.7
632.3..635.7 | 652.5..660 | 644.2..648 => -0.01 mag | 22.4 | 26.5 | 24.7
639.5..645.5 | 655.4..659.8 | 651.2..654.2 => -0.06 mag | 23.4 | 26.3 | 25.4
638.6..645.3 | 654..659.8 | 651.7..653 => -0.06 mag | 22.9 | 26.4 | 25.3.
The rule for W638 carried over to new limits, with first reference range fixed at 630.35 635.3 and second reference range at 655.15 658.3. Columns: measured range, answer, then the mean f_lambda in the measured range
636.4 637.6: 0.05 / 21.7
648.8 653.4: -0.06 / 25.7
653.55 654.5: -0.06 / 27.4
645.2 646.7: -0.01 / 24.5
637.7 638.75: 0.14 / 19.9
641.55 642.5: 0.01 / 23.5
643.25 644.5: 0.03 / 23.5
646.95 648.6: -0.02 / 25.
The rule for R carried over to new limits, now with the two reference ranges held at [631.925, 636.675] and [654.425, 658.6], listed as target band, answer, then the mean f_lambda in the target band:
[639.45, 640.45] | 0.06 nm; 21.8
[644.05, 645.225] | -0.02 nm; 24.4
